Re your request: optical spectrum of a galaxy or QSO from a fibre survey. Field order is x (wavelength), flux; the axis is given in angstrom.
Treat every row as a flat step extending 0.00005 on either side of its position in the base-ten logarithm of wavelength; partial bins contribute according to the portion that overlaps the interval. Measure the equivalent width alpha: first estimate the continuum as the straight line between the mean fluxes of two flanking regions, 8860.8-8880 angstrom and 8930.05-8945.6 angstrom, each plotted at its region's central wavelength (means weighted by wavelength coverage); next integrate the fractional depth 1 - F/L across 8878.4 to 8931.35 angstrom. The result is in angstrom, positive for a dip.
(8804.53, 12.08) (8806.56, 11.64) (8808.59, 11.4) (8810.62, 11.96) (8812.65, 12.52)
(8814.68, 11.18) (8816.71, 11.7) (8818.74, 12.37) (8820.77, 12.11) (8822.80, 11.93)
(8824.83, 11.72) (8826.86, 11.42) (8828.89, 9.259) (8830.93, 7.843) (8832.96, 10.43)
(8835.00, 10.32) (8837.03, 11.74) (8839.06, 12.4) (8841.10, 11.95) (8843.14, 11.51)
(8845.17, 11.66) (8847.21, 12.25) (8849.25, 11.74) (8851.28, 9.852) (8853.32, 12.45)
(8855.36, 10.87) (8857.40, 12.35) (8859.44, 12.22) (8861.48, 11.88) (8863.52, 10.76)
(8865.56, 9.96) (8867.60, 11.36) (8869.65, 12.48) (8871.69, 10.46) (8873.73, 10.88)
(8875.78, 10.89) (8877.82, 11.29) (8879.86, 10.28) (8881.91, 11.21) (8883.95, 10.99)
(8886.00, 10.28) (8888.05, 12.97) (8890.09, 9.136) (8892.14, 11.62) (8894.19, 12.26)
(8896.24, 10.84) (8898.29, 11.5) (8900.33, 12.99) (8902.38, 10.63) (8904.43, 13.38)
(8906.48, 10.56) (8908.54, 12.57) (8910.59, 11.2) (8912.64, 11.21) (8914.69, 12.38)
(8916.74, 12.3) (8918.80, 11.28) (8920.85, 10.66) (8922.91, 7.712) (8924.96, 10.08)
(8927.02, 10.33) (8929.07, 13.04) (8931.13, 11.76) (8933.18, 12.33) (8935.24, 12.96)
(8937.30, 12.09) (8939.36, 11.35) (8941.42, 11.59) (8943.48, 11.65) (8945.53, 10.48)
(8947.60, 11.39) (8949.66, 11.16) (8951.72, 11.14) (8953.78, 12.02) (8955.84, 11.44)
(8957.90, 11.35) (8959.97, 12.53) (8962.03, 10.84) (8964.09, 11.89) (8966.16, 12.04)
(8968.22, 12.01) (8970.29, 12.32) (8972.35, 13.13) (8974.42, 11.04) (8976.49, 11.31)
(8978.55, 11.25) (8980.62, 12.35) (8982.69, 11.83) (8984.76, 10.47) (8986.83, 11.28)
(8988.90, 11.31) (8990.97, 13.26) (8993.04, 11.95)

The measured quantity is 0.9 angstrom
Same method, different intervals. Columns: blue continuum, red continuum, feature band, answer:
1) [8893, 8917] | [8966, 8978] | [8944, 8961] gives 0.7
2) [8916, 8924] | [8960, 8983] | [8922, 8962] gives -1.3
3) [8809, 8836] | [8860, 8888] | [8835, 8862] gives -1.5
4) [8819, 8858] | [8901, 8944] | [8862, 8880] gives 0.6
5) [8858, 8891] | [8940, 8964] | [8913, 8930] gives 0.5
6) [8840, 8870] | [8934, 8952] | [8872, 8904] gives 0.9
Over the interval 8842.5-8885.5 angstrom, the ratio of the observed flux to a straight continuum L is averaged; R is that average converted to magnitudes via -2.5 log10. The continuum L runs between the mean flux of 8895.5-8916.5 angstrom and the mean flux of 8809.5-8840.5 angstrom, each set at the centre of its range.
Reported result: 0.02 mag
